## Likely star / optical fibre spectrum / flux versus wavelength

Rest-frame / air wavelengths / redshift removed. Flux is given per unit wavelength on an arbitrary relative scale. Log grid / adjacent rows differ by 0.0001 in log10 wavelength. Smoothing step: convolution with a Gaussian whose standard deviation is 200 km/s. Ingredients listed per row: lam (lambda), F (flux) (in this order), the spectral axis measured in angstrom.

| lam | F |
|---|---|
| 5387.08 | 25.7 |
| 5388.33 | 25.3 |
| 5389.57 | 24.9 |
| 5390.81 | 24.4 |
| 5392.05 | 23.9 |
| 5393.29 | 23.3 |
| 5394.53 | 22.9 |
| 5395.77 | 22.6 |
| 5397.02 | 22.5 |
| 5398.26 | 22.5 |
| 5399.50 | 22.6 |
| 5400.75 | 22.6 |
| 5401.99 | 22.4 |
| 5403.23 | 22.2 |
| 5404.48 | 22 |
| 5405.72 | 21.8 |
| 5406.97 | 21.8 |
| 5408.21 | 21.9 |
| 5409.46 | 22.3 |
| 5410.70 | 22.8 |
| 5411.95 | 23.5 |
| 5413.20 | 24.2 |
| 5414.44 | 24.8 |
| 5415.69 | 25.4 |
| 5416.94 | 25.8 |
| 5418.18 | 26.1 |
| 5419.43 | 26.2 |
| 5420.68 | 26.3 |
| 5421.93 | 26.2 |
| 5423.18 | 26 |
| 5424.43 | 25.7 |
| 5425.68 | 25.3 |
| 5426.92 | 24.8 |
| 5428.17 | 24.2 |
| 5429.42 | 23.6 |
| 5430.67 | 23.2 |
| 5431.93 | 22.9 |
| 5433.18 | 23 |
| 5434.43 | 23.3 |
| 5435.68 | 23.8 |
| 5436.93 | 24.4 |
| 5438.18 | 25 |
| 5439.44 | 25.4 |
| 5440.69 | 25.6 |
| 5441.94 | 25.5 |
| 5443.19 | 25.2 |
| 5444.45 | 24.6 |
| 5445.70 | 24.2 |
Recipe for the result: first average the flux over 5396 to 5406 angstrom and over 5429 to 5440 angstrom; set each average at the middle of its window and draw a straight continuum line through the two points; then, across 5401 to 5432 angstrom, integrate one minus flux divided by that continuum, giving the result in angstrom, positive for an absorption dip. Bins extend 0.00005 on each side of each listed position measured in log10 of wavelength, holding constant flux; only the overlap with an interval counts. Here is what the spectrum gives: -1.4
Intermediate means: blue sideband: 22.4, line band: 24.1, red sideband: 23.8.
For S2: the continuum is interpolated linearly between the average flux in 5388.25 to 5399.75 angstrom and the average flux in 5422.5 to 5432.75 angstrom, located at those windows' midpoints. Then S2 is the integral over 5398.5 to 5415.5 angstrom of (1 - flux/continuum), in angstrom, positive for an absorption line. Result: 0.8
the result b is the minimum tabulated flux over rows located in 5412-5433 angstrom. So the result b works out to 22.9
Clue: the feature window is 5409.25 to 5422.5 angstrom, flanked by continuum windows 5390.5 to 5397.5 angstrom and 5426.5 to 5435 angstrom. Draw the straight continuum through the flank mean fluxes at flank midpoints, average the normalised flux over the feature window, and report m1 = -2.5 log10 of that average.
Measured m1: -0.07 mag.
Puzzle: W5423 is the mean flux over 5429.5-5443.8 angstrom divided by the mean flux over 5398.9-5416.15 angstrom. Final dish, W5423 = 1.06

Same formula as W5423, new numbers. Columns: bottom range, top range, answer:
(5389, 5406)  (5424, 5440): 1.05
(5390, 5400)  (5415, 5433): 1.08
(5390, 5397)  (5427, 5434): 1.00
